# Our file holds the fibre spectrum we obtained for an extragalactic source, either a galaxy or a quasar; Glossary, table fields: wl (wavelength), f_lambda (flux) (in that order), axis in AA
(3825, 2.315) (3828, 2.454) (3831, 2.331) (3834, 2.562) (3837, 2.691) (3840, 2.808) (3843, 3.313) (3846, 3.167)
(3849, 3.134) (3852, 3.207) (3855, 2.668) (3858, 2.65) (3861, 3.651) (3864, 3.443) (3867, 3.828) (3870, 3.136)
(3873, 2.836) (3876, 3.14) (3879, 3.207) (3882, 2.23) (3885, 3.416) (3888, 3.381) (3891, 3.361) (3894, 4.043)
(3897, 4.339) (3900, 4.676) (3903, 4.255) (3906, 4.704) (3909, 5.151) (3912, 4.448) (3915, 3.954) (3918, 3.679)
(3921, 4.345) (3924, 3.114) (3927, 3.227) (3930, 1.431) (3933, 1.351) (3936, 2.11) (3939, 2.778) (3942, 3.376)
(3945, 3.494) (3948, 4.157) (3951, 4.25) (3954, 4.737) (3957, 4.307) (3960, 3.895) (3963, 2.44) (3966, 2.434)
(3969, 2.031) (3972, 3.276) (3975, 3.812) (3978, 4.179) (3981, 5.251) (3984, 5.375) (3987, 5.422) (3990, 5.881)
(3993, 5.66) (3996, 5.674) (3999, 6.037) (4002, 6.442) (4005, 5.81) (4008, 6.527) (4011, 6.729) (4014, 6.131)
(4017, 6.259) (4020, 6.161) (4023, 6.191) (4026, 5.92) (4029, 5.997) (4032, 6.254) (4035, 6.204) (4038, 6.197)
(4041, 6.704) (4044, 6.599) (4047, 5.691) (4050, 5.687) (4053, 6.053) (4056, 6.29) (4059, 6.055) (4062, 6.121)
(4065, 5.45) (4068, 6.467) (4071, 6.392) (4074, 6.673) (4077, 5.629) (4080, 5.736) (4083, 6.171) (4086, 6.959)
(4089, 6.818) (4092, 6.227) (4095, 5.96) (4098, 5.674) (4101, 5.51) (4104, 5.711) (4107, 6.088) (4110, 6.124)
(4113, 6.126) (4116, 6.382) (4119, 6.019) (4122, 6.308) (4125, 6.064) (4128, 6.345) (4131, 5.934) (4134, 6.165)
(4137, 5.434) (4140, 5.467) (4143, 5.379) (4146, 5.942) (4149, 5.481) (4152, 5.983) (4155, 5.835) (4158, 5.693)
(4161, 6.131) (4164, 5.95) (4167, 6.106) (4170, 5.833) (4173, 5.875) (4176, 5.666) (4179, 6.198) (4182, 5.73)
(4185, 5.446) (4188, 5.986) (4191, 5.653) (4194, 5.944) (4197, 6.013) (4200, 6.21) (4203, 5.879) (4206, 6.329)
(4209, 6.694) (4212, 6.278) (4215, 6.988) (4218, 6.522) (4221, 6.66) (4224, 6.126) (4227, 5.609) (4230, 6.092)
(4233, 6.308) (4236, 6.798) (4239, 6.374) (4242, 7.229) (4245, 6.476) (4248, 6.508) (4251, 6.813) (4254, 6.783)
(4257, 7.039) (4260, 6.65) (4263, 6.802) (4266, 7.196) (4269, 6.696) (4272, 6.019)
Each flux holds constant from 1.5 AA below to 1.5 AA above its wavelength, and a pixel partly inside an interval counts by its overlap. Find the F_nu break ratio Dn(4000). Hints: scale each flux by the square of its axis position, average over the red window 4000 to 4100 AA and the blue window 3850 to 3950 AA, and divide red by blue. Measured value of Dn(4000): 1.9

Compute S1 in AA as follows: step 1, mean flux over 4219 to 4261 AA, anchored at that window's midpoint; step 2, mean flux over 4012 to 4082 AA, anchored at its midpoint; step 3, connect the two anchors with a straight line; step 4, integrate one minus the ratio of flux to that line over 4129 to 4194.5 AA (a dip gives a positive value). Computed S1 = 5.7 AA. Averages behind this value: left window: 6.13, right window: 6.53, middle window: 5.81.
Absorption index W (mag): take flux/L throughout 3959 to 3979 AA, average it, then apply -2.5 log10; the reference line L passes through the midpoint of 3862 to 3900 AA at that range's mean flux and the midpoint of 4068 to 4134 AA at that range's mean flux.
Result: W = 0.41 mag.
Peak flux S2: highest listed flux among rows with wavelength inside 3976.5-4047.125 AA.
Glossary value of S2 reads 6.729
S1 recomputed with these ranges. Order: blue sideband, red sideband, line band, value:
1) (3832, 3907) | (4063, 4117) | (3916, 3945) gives 8.60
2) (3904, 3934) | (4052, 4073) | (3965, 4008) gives -0.54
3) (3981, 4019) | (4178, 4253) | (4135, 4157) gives 1.85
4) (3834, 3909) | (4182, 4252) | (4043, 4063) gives -4.63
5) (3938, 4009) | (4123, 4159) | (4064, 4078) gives -2.43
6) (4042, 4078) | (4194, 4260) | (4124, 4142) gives 1.08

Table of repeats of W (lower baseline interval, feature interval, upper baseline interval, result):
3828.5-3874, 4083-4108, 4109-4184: -0.13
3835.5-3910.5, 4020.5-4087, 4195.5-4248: -0.23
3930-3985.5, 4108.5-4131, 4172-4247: -0.18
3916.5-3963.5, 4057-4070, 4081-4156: -0.17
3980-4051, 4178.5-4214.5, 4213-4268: 0.08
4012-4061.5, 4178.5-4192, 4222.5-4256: 0.11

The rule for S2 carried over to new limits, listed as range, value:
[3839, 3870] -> 3.828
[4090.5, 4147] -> 6.382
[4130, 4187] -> 6.198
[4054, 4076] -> 6.673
